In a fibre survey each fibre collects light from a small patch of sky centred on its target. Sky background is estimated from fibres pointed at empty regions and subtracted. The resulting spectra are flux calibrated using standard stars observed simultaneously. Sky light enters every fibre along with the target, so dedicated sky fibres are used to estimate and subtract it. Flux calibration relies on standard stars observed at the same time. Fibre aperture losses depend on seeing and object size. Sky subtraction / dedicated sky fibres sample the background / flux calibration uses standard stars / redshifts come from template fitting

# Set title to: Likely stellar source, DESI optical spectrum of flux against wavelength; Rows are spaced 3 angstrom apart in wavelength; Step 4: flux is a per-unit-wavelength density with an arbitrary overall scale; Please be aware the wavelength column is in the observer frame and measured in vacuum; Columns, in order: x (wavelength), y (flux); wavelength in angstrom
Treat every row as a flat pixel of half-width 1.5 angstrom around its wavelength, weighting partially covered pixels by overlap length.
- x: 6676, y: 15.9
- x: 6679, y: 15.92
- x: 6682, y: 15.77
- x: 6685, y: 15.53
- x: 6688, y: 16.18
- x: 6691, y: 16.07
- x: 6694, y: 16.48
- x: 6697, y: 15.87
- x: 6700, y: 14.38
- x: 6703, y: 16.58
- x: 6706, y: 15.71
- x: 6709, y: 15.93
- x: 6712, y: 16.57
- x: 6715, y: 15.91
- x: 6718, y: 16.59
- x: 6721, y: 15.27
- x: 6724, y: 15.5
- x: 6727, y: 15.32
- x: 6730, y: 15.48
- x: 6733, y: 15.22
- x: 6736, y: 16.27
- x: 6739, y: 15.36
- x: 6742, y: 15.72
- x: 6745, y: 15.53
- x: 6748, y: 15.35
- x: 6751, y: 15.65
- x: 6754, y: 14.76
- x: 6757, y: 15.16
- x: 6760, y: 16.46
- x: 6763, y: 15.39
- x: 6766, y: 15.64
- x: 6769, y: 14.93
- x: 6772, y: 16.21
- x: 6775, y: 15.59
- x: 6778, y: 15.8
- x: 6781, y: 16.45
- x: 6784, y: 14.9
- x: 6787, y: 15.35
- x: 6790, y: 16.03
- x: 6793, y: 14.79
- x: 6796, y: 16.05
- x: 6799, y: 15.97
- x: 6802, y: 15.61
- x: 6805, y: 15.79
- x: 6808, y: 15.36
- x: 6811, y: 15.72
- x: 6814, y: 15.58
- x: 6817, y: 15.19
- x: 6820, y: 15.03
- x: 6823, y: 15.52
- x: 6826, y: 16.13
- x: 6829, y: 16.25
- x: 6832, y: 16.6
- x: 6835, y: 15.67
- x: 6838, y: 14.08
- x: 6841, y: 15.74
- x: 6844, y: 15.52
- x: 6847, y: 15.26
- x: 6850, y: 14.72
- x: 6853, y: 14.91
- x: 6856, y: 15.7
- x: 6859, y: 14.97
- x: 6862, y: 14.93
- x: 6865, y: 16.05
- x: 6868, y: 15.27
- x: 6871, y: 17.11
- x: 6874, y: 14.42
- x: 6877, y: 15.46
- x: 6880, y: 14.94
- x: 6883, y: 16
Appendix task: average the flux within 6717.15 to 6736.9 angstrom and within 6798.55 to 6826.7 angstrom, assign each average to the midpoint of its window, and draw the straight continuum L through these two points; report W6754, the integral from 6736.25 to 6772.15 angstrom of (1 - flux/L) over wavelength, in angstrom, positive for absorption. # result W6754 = 0.19 angstrom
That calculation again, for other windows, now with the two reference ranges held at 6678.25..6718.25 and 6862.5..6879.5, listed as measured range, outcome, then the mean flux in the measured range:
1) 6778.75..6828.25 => 0.4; 15.6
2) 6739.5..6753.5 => 0.3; 15.5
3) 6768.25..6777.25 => 0.1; 15.6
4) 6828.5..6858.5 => 0.4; 15.4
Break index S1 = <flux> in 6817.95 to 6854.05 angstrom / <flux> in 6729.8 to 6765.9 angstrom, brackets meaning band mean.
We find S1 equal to 1.0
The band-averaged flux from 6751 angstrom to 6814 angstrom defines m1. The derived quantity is 15.6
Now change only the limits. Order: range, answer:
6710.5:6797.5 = 15.6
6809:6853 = 15.5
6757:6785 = 15.7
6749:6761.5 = 15.5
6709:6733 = 15.8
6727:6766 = 15.5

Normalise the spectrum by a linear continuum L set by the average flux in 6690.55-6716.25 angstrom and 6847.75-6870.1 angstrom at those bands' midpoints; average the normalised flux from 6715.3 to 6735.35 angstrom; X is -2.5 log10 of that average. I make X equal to 0.02 mag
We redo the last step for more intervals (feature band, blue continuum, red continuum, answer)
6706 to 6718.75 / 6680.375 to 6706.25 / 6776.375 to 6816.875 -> -0.024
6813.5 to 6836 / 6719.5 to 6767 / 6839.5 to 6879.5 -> -0.024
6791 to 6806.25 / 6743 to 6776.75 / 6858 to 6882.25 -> -0.012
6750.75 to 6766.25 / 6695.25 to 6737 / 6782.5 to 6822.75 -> 0.010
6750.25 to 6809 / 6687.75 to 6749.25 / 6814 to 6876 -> 0.002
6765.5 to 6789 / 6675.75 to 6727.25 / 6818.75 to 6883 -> 0.003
